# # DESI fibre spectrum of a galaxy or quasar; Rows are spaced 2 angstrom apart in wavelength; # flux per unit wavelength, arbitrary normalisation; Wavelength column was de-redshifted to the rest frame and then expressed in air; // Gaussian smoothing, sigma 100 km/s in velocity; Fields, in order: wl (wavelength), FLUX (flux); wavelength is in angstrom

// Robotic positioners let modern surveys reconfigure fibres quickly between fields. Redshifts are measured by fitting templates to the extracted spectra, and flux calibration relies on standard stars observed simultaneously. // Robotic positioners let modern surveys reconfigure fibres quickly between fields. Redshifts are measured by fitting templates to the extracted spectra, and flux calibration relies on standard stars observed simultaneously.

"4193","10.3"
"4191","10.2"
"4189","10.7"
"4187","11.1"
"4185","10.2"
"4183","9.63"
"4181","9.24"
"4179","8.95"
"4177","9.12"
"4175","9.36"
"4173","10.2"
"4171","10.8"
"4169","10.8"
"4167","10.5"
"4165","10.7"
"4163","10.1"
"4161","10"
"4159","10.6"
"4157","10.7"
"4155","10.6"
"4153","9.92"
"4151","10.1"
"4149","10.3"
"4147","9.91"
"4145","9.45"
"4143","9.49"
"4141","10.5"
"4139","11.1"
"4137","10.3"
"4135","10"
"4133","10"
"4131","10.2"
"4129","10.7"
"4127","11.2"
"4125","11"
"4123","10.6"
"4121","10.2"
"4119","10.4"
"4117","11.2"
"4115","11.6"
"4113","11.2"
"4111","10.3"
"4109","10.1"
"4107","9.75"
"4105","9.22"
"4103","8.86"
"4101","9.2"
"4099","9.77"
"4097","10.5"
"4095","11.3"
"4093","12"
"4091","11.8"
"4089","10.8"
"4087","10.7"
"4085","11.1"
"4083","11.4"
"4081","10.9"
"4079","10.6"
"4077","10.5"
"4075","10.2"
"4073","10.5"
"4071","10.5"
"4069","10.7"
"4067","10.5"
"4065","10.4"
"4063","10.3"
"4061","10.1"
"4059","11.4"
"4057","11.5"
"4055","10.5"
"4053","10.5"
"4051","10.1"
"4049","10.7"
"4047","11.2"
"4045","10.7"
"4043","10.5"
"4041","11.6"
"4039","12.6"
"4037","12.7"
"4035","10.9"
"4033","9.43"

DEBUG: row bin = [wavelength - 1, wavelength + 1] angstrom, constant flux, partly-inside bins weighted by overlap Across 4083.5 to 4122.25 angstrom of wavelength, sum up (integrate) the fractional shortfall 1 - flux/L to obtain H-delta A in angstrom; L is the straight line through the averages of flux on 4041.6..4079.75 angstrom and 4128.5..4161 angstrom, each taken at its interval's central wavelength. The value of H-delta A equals -0.44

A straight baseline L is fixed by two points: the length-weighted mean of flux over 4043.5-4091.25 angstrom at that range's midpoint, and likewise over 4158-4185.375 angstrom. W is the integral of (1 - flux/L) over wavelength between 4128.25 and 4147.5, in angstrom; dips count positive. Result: 0.1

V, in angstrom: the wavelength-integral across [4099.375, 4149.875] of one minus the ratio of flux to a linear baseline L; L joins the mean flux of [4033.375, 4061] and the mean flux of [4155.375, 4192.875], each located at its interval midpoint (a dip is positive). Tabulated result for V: 1.2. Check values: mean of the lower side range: 11.1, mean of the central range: 10.3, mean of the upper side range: 10.2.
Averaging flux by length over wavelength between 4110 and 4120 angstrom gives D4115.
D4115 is 10.9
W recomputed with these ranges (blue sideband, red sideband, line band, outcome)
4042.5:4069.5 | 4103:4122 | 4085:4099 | -0.8 angstrom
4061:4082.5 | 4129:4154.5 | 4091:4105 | 0.1 angstrom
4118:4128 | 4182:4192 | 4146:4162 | 0.4 angstrom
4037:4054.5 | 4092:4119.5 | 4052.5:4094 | -0.2 angstrom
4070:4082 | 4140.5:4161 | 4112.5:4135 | -0.9 angstrom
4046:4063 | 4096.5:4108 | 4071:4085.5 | -0.9 angstrom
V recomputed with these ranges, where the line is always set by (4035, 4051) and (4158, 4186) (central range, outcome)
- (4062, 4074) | 0.63 angstrom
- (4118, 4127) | -0.10 angstrom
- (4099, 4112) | 1.33 angstrom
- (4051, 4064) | 0.58 angstrom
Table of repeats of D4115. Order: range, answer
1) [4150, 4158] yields 10.3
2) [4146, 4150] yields 10.1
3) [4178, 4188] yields 9.82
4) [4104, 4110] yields 9.69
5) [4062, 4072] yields 10.5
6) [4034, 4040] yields 12.1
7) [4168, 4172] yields 10.8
